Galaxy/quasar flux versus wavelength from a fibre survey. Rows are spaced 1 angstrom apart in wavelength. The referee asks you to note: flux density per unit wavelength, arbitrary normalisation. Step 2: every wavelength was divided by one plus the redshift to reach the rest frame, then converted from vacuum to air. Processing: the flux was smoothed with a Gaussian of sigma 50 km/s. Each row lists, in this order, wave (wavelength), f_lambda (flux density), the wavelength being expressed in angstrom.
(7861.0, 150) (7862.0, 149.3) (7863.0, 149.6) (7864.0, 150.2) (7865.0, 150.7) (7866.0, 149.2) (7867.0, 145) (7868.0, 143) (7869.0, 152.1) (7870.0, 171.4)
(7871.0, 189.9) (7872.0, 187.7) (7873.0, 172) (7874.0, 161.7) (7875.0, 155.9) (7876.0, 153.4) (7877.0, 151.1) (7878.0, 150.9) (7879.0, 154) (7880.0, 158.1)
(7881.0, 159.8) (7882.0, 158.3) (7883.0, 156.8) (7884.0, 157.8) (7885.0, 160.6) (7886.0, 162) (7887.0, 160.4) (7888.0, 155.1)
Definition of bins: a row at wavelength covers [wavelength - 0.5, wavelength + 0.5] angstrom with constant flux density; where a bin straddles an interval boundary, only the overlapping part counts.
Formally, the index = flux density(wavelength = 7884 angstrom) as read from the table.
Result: 157.8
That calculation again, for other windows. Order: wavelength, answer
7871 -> 189.9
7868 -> 143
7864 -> 150.2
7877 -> 151.1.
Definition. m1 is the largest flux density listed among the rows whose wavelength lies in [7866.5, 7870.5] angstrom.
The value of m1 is 171.4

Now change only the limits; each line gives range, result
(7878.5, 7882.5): 159.8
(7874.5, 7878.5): 155.9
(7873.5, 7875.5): 161.7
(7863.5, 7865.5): 150.7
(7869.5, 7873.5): 189.9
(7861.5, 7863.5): 149.6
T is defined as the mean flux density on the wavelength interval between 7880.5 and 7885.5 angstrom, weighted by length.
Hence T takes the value 159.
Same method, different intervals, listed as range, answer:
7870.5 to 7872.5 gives 189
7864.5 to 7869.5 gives 148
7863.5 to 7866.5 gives 150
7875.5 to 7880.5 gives 154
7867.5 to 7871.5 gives 164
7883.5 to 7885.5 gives 159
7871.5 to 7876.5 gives 166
